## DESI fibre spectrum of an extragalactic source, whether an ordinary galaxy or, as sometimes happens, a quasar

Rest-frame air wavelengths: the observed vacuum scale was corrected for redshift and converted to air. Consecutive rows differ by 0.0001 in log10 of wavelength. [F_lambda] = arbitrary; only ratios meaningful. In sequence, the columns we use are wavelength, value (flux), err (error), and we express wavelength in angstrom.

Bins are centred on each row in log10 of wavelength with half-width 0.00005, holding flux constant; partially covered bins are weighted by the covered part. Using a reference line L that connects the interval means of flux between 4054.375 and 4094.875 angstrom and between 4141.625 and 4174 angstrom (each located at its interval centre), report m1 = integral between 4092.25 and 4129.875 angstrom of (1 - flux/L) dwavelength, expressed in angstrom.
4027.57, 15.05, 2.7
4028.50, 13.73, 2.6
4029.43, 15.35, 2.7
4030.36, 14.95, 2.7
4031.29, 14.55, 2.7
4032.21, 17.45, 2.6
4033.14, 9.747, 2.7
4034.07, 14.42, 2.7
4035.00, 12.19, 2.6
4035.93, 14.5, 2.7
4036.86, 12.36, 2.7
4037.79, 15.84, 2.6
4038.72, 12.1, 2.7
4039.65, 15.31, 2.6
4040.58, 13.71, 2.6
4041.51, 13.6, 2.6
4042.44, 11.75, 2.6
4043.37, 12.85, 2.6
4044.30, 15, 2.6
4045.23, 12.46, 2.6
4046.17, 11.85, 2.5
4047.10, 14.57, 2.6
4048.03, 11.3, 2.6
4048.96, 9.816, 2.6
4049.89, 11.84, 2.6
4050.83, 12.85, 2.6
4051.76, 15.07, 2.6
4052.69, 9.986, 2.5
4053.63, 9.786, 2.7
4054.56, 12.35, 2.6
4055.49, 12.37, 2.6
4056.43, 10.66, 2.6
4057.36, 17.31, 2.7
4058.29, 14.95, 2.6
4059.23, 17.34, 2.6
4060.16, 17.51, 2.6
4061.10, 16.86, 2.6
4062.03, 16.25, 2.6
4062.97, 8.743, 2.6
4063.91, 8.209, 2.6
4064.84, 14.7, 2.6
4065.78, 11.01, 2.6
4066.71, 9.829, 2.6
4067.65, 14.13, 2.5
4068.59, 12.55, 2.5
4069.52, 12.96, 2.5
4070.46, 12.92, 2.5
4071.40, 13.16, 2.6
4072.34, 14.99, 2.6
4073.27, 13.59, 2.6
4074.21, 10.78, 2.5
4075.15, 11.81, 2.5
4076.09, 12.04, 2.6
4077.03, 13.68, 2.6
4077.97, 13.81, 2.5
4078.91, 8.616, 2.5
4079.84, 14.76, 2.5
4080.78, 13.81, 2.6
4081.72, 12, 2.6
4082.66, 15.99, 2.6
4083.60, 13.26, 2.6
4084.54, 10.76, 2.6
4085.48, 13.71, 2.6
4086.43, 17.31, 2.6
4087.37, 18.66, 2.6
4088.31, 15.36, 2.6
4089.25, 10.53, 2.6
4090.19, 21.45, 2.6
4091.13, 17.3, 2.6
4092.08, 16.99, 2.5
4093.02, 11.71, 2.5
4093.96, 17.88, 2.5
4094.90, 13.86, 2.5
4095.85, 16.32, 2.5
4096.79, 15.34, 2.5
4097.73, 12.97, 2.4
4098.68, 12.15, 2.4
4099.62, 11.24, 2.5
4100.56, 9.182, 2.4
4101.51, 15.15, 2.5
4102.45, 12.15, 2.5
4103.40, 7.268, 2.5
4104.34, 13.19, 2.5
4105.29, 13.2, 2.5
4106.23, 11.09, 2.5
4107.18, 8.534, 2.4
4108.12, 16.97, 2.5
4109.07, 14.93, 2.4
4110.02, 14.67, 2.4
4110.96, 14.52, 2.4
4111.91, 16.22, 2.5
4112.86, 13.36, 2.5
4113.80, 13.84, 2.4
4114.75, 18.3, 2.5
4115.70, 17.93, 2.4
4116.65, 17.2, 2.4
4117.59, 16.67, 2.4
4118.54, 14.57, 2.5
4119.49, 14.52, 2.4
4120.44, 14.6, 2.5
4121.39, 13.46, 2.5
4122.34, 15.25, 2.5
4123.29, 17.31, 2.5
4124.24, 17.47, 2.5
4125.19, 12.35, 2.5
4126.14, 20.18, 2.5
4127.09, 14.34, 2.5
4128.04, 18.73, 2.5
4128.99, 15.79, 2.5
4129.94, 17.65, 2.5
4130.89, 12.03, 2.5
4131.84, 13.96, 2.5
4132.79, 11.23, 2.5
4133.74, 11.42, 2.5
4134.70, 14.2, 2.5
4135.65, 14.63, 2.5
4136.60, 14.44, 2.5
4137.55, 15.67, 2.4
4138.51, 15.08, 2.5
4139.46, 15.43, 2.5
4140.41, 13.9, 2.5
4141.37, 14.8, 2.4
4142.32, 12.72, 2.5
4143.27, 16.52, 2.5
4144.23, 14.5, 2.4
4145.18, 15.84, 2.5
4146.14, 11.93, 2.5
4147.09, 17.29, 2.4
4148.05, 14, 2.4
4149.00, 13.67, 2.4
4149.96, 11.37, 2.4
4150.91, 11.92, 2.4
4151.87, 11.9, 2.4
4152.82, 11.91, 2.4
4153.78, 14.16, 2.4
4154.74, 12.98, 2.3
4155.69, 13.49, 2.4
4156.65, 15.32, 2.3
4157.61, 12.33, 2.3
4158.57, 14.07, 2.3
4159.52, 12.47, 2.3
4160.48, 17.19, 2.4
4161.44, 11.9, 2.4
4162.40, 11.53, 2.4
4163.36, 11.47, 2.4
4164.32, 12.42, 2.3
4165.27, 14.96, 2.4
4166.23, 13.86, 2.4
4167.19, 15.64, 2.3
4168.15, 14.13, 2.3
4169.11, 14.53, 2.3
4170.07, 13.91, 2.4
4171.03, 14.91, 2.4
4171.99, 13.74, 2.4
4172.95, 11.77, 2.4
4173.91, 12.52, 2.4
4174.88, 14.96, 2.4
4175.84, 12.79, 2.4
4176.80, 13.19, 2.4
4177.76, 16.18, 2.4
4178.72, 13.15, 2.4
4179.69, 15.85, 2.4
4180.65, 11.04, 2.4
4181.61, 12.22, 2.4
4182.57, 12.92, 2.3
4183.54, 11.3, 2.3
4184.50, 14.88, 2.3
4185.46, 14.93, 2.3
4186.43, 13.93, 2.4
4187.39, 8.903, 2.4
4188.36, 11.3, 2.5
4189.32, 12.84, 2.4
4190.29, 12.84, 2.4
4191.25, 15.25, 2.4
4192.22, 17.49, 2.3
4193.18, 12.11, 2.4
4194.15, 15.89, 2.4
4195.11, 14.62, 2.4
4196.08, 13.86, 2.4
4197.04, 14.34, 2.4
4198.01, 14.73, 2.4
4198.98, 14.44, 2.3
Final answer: -2.1 angstrom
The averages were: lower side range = 13.8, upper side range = 13.6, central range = 14.5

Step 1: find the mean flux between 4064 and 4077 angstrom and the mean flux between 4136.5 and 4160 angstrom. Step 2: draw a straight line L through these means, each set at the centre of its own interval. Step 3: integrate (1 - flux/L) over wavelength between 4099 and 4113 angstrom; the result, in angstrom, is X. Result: 0.4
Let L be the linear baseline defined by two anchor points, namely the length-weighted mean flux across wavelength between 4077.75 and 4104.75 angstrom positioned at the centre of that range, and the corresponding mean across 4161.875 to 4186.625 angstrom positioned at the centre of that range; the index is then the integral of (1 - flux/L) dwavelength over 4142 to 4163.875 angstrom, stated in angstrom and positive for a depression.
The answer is 0.2 angstrom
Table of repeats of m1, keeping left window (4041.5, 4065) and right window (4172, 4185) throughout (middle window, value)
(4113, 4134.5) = -3.5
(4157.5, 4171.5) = -0.5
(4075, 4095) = -1.9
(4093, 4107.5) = 0.6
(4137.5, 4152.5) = -1.0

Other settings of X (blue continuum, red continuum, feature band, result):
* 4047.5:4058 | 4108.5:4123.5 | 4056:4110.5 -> 0.4 angstrom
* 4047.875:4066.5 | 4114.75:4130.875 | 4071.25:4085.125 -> 1.1 angstrom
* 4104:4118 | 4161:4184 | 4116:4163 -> -1.0 angstrom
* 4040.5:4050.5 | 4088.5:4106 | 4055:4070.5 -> -0.6 angstrom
